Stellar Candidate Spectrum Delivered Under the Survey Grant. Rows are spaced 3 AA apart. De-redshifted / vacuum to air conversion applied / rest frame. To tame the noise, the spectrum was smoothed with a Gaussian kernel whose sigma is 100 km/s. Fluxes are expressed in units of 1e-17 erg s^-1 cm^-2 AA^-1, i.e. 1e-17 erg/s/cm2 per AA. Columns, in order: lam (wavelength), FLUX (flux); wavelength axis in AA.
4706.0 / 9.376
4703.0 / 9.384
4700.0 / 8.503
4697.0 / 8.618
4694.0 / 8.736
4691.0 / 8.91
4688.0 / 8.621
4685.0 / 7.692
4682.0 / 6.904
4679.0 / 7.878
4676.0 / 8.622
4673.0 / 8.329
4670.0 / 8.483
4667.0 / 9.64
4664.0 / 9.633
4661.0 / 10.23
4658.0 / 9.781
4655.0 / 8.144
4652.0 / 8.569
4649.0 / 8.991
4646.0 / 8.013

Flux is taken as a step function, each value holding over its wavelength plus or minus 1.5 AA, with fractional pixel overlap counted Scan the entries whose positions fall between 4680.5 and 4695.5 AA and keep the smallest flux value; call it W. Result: 6.904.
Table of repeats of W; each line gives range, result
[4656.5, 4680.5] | 7.878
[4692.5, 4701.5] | 8.503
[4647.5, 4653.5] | 8.569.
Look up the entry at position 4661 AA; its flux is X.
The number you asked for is 10.23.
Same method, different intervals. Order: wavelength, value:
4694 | 8.736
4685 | 7.692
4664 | 9.633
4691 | 8.91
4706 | 9.376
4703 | 9.384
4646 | 8.013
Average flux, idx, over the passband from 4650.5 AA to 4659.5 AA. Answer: 8.83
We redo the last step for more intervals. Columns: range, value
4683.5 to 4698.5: 8.52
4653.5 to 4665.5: 9.45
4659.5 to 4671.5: 9.5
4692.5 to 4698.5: 8.68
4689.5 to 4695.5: 8.82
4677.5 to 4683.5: 7.39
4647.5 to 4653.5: 8.78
